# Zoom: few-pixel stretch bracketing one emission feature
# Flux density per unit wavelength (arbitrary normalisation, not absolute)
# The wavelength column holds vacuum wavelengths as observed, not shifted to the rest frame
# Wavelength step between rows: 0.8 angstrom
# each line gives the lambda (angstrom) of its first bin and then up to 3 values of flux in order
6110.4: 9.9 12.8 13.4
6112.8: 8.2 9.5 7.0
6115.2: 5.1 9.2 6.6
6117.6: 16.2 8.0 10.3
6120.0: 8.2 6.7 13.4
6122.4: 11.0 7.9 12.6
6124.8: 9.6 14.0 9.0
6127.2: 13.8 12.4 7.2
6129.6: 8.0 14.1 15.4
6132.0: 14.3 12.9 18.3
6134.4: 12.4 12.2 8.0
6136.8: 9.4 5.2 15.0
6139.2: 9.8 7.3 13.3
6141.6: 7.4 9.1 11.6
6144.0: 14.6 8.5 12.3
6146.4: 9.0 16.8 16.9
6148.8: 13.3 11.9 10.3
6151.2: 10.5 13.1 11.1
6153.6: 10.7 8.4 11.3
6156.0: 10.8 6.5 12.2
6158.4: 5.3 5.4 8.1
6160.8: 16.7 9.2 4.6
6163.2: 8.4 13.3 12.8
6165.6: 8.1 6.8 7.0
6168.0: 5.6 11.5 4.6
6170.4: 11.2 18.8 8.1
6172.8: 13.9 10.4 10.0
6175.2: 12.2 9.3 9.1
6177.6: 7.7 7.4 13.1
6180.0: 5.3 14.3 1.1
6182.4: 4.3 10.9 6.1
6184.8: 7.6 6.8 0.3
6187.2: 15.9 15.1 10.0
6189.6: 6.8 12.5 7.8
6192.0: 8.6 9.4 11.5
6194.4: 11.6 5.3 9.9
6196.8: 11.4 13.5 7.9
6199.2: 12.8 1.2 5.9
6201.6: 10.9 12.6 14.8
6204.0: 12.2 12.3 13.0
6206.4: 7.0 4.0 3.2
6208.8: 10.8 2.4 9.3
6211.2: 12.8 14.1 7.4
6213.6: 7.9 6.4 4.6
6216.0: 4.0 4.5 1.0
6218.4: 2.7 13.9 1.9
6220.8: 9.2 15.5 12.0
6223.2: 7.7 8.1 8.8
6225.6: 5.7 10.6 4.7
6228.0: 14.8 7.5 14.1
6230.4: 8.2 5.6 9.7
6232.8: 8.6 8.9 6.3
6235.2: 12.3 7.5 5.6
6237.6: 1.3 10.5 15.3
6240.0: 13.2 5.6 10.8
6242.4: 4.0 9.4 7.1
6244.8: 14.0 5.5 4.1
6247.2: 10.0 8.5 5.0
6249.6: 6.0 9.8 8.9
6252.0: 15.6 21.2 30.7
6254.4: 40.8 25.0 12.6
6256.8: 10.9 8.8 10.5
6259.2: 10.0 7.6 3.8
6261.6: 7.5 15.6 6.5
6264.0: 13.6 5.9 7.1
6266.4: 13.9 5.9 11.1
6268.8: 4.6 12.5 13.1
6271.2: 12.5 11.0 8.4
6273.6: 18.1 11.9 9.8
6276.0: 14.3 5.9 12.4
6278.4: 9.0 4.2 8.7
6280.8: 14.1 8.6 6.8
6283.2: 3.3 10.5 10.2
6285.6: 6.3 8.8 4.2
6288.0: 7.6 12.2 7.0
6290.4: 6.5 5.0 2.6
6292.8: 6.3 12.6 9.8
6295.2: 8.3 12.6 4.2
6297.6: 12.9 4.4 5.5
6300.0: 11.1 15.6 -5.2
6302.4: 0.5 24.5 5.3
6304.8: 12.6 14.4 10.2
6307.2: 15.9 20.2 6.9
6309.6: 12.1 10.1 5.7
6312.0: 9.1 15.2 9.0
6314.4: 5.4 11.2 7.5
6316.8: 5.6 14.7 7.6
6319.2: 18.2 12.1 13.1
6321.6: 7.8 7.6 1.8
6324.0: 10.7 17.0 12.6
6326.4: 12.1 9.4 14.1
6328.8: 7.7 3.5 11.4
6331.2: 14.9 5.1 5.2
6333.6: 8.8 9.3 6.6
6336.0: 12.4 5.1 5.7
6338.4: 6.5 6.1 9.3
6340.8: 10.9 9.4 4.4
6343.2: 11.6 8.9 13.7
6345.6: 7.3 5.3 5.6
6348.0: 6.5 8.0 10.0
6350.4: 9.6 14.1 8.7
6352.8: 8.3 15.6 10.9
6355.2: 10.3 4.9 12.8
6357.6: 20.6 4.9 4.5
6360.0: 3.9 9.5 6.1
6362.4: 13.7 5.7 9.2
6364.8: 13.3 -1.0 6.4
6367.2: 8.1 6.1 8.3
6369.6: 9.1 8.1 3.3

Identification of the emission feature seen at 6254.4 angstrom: H-beta 4861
